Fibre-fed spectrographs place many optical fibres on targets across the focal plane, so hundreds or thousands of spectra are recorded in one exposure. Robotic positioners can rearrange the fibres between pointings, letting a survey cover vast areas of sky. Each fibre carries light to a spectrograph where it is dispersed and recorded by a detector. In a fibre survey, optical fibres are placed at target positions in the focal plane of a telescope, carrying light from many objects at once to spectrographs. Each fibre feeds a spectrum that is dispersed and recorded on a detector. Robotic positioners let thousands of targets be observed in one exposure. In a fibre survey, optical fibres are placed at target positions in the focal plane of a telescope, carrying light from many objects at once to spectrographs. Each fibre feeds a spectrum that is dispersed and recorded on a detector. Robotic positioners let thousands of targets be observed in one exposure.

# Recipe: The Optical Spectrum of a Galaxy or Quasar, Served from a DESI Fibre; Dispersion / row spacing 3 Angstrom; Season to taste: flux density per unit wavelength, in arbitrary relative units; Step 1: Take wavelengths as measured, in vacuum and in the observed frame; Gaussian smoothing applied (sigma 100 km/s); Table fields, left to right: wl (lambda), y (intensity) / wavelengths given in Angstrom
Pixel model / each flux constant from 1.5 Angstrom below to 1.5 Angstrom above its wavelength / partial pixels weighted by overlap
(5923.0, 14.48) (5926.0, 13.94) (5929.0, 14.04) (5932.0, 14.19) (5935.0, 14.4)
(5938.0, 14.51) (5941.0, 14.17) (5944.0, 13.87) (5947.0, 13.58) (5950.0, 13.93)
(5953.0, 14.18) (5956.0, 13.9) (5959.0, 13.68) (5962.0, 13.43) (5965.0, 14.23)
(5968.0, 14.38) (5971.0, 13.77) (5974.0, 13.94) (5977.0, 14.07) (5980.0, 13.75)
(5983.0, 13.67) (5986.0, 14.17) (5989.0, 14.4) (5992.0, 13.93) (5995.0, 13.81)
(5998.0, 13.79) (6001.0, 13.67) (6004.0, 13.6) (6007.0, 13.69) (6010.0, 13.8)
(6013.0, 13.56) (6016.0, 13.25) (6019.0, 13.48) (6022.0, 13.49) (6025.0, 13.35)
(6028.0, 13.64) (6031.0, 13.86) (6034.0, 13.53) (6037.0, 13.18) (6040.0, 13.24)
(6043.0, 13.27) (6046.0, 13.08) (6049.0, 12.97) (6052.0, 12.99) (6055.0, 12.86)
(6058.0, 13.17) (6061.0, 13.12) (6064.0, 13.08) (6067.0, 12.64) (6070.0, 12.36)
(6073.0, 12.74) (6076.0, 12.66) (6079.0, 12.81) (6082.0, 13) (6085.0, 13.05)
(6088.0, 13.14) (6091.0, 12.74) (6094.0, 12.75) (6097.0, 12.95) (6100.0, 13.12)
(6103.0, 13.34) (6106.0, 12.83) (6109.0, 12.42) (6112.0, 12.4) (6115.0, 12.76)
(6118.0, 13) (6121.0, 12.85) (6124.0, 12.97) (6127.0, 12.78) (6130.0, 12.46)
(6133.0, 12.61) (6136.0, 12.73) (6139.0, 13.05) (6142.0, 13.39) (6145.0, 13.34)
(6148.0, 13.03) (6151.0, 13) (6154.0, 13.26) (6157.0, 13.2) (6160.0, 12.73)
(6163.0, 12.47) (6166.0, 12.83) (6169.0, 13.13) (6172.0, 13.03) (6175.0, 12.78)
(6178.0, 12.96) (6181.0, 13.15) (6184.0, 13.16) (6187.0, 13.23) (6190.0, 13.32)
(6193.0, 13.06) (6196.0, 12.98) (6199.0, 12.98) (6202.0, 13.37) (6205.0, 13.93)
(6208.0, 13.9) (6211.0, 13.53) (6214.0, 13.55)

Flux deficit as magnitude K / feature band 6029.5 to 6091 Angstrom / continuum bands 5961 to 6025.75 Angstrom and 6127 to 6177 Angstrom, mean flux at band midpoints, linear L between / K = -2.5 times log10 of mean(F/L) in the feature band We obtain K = 0.03 mag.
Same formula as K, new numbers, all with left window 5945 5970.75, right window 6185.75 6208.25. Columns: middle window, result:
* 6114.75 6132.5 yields 0.06 mag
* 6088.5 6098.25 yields 0.06 mag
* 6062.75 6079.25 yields 0.08 mag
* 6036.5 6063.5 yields 0.05 mag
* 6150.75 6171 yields 0.04 mag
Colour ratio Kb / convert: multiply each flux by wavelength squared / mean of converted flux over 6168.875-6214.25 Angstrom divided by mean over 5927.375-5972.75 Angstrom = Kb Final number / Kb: 1.02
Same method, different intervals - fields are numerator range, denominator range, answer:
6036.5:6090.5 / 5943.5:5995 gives 0.96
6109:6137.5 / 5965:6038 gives 0.96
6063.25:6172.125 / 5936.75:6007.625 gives 0.97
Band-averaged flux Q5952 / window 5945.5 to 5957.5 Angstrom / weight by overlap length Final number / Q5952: 13.9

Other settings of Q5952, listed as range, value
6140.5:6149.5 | 13.3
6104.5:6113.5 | 12.6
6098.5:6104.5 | 13.2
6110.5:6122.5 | 12.8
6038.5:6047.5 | 13.2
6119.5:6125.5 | 12.9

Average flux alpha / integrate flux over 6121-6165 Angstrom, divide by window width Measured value 12.9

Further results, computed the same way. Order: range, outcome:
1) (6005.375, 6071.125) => 13.3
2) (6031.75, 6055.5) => 13.2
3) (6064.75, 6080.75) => 12.7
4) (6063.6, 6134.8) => 12.8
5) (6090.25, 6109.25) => 12.9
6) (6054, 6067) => 13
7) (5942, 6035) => 13.8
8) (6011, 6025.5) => 13.4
